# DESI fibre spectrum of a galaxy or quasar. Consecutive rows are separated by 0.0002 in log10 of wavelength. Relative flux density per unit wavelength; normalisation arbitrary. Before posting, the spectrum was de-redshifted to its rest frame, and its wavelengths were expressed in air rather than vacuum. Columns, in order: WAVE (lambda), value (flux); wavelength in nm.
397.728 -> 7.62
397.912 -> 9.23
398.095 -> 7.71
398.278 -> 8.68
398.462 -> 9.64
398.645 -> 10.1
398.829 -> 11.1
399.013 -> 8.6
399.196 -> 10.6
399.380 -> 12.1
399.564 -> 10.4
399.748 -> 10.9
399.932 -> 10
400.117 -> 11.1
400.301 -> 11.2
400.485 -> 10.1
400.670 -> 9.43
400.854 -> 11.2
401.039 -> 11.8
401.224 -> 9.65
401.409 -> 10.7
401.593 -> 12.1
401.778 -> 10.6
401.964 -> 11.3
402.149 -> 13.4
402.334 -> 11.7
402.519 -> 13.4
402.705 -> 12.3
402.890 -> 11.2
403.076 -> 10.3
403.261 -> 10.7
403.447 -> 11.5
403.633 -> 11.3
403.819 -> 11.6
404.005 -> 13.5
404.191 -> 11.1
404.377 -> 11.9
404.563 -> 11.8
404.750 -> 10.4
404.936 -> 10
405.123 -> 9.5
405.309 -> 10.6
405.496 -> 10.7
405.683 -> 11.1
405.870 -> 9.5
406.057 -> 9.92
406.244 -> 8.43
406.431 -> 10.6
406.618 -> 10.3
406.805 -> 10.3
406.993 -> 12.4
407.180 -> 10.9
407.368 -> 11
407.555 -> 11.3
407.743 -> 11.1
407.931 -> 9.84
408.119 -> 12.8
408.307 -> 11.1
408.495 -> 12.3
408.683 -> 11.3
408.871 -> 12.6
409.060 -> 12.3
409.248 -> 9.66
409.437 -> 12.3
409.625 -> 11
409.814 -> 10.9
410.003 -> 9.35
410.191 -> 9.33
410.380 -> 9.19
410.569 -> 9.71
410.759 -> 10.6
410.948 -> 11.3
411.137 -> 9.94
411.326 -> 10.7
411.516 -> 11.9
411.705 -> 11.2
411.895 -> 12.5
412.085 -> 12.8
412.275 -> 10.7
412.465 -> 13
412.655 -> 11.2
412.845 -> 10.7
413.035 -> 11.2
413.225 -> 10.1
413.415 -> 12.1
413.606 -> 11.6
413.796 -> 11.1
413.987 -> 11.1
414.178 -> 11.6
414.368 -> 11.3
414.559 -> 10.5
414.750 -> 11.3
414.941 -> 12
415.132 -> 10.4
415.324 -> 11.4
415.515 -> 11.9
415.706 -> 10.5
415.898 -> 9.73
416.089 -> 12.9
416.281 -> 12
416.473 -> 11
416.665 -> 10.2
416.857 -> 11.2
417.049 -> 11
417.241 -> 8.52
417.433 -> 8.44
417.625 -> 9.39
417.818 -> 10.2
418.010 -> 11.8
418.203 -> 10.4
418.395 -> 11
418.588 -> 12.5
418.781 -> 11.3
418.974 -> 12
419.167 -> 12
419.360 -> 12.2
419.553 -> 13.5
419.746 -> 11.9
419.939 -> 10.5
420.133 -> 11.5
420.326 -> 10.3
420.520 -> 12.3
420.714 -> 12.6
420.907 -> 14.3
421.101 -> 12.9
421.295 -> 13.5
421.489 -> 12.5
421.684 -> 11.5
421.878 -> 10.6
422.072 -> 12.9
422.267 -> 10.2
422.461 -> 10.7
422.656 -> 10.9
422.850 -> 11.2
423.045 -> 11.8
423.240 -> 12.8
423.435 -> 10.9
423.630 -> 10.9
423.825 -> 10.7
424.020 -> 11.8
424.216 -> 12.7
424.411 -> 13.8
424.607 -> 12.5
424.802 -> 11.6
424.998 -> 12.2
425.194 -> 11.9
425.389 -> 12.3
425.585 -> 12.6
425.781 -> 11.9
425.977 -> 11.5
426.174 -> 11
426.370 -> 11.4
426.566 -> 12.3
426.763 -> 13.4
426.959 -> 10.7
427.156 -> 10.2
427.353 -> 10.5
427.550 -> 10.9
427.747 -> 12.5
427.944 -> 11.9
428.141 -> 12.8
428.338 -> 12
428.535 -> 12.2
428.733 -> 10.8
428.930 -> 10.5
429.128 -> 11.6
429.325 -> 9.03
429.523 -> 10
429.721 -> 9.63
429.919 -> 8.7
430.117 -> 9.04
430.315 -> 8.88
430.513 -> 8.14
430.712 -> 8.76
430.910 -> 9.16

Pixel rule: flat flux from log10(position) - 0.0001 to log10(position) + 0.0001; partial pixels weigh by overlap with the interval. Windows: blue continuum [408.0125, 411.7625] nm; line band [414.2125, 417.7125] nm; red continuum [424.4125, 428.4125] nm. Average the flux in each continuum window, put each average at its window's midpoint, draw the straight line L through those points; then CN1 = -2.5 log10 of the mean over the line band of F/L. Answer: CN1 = 0.05 mag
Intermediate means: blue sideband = 11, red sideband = 11.9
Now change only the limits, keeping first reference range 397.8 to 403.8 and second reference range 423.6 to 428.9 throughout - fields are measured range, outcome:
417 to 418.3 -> 0.155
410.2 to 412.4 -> 0.027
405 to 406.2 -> 0.084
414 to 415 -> 0.002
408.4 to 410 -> -0.030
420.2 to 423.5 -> -0.024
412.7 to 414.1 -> 0.013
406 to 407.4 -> 0.053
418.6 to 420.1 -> -0.038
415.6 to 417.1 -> 0.032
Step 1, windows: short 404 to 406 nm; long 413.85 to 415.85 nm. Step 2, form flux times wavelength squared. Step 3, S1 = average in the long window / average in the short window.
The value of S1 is 1.1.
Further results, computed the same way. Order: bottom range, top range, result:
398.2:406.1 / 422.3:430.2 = 1.17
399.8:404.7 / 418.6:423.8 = 1.14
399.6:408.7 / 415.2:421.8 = 1.11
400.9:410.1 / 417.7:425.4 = 1.15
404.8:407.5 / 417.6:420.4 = 1.17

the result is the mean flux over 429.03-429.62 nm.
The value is 10.2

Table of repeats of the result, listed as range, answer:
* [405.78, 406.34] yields 9.29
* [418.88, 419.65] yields 12.4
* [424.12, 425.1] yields 12.6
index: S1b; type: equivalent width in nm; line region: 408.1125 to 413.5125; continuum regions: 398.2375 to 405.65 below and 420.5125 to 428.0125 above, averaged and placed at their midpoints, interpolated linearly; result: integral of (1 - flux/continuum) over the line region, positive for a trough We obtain 0.09 nm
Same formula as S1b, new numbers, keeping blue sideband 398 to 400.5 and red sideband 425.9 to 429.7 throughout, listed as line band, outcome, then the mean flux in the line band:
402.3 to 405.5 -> -0.30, 11.3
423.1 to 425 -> -0.14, 12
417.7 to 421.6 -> -0.35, 11.9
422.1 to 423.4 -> -0.03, 11.3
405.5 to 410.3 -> -0.16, 10.9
